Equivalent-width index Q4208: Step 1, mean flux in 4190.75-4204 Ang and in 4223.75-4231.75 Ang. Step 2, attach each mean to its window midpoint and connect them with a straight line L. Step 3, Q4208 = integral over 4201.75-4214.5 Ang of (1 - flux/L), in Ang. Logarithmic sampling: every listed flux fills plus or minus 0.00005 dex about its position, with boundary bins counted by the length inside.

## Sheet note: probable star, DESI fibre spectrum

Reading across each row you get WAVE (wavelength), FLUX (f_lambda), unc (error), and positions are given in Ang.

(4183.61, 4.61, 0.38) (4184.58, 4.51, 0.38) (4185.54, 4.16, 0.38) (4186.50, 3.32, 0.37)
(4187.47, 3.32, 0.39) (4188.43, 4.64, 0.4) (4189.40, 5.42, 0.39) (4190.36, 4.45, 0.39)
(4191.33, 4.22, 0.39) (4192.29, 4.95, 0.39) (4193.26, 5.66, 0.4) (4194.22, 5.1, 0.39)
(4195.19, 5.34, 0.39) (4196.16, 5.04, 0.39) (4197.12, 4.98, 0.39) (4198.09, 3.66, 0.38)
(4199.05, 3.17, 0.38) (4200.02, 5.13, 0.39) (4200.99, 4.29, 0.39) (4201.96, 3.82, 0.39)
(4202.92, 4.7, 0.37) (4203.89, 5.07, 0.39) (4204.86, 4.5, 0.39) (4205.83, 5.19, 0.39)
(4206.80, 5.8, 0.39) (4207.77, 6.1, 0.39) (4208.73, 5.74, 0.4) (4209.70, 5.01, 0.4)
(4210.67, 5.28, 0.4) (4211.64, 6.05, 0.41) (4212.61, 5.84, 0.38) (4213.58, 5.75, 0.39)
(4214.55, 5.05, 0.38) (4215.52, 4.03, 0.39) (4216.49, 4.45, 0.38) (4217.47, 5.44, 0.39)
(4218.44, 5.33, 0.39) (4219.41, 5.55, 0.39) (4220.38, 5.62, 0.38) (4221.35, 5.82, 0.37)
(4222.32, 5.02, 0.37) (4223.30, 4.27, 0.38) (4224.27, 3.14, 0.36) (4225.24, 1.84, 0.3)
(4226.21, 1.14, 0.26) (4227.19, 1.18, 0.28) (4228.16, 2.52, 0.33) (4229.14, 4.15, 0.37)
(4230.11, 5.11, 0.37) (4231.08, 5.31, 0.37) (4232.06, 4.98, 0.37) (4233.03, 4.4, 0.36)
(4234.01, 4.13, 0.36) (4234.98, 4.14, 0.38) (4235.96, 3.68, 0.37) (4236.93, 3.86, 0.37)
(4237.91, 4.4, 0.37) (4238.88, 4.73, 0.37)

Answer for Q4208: -3.9 Ang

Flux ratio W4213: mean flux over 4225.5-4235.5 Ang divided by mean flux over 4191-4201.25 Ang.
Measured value 0.78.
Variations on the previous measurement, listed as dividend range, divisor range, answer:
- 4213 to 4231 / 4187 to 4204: 0.92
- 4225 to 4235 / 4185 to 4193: 0.82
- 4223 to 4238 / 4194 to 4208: 0.76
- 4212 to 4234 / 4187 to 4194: 0.93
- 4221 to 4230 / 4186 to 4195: 0.71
